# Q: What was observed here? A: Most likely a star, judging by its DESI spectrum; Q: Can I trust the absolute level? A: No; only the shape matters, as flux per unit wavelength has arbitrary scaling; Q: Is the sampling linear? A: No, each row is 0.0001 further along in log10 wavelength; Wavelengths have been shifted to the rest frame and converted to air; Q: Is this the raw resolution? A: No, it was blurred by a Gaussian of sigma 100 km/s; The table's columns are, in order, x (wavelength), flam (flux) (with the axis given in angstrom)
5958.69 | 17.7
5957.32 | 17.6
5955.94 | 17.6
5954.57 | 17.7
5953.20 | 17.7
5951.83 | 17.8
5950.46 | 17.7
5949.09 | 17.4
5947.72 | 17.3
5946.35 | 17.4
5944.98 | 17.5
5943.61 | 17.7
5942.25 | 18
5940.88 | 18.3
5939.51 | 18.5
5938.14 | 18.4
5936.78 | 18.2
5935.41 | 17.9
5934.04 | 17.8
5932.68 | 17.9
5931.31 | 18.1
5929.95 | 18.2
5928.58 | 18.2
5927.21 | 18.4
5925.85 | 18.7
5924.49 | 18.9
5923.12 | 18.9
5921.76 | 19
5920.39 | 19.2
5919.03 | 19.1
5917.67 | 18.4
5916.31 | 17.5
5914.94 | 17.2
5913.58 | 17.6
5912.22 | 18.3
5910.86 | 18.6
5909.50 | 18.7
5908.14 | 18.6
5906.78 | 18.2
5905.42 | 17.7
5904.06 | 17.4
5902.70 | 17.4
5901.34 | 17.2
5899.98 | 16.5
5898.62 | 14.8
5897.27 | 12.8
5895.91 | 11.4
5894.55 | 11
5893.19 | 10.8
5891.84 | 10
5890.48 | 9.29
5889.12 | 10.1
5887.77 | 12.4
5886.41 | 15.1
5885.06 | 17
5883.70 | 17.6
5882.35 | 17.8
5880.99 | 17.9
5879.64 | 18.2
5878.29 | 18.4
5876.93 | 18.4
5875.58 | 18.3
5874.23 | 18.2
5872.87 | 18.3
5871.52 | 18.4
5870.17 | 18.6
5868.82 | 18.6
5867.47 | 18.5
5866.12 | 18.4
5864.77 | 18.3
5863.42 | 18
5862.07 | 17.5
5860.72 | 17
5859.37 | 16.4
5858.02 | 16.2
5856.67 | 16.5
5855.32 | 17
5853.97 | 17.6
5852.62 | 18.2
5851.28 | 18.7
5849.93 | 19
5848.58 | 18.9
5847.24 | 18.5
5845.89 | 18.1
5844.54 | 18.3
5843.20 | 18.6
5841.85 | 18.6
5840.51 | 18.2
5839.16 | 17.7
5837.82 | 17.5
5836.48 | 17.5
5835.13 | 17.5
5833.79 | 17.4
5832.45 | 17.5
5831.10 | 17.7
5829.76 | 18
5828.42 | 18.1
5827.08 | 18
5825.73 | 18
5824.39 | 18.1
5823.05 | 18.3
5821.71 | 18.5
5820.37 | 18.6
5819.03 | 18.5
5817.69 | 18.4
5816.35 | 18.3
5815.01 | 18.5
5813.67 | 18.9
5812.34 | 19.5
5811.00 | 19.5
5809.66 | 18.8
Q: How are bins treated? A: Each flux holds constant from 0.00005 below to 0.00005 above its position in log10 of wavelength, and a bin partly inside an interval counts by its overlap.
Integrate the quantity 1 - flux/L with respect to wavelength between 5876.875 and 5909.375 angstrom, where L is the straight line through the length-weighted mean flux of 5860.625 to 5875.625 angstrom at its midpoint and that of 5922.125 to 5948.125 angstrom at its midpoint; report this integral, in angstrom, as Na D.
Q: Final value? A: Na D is 5.3 angstrom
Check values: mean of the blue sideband 18.2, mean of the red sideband 18.1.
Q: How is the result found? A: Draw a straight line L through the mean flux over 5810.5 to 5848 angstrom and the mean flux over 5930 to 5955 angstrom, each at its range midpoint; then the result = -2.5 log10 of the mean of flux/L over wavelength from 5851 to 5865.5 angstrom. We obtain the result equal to 0.05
